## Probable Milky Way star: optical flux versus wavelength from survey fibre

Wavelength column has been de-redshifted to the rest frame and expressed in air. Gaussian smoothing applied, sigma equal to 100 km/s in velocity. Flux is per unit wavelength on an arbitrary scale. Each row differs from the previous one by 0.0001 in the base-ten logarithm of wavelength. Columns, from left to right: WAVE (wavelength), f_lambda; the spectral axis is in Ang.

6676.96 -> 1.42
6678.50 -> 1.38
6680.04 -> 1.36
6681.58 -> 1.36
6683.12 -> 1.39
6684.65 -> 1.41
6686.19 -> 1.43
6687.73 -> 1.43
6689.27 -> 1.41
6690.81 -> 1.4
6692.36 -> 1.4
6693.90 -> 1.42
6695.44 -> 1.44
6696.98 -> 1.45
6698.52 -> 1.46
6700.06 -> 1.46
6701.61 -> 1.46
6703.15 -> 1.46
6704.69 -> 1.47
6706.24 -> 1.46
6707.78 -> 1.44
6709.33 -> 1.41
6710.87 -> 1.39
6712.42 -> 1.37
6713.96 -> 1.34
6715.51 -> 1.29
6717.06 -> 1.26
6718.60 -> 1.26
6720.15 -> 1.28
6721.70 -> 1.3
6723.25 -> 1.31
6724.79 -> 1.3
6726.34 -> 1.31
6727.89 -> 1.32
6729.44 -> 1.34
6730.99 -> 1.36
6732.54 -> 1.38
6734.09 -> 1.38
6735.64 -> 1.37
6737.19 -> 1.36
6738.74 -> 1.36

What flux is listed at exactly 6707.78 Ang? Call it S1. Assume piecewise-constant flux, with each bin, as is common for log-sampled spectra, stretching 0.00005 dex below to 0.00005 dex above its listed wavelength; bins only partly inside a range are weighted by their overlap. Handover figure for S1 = 1.44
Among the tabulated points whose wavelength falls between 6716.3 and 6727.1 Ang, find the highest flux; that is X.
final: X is 1.31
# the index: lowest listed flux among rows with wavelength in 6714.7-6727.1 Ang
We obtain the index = 1.26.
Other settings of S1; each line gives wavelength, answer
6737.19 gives 1.36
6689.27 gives 1.41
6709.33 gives 1.41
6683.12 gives 1.39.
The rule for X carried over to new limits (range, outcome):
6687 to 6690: 1.43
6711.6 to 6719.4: 1.37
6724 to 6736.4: 1.38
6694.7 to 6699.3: 1.46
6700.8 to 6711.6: 1.47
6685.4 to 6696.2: 1.44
